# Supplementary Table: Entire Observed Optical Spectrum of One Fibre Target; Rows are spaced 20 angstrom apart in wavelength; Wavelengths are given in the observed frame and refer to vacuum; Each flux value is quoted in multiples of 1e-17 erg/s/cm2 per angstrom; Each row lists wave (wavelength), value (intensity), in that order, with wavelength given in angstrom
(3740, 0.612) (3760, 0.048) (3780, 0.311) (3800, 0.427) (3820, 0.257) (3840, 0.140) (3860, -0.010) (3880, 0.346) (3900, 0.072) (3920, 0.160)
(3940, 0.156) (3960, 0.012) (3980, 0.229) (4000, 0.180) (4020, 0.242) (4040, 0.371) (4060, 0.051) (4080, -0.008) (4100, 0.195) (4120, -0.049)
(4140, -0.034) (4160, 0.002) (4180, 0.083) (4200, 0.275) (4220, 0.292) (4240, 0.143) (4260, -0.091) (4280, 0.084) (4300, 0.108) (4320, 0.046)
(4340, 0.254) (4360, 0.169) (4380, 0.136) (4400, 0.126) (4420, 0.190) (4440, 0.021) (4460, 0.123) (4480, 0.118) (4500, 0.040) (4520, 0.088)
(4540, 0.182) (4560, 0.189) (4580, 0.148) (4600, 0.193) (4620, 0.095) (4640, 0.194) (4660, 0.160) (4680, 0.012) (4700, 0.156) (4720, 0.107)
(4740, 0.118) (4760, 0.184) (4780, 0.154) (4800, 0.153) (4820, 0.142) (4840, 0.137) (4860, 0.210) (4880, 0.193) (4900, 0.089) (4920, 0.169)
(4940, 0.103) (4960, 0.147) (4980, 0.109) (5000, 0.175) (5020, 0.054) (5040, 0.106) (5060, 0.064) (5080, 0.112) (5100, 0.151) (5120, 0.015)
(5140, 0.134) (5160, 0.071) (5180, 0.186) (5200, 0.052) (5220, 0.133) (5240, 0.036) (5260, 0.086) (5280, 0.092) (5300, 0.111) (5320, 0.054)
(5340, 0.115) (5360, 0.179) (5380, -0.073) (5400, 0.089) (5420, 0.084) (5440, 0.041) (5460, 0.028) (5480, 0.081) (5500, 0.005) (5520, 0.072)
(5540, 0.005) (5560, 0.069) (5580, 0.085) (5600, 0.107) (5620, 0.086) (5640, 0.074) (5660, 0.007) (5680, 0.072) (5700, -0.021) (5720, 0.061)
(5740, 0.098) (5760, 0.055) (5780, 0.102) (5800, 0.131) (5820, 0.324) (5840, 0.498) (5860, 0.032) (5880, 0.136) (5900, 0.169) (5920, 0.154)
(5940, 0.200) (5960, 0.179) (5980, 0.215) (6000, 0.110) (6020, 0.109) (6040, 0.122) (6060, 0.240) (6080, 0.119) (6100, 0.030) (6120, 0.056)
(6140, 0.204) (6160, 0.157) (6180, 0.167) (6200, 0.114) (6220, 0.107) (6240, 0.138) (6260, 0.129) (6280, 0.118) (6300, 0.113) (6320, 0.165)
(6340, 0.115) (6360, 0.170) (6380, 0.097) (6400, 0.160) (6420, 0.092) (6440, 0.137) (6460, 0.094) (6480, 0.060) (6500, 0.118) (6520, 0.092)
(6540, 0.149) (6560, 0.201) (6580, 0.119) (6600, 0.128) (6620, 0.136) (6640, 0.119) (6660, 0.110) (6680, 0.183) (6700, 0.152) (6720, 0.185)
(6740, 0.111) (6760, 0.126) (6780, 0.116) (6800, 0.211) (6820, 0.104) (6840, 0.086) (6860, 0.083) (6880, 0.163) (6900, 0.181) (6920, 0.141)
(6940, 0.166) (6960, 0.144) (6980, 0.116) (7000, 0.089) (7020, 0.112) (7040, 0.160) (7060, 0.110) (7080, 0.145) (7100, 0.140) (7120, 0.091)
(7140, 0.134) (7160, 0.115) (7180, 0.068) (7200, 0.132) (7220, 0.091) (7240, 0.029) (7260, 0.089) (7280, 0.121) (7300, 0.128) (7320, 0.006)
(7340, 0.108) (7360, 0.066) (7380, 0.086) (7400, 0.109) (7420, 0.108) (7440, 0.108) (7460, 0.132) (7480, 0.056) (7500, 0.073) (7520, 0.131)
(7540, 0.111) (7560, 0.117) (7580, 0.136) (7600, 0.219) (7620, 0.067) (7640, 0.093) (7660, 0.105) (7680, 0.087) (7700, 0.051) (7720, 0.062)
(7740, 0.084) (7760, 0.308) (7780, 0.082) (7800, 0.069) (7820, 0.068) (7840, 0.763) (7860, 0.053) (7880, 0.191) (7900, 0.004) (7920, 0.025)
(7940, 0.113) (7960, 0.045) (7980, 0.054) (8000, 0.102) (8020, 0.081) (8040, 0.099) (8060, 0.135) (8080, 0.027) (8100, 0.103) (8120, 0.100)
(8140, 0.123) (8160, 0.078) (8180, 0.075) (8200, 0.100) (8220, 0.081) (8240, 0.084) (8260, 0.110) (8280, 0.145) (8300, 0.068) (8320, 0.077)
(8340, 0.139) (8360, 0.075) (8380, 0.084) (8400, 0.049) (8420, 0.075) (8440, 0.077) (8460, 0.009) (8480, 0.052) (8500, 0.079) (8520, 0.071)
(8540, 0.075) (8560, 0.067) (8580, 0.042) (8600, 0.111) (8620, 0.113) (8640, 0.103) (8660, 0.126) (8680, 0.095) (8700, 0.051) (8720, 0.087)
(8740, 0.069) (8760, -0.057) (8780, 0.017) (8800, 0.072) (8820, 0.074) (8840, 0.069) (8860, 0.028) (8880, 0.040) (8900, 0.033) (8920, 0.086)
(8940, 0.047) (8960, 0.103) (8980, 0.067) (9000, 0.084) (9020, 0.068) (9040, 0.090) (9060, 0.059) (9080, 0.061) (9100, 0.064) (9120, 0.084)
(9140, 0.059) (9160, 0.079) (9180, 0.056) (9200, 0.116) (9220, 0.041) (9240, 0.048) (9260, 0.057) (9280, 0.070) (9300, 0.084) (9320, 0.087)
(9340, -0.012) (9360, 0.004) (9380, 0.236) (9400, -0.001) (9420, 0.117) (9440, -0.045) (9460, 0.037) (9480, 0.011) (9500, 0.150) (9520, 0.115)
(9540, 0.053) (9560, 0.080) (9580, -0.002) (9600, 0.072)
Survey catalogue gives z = 0.56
